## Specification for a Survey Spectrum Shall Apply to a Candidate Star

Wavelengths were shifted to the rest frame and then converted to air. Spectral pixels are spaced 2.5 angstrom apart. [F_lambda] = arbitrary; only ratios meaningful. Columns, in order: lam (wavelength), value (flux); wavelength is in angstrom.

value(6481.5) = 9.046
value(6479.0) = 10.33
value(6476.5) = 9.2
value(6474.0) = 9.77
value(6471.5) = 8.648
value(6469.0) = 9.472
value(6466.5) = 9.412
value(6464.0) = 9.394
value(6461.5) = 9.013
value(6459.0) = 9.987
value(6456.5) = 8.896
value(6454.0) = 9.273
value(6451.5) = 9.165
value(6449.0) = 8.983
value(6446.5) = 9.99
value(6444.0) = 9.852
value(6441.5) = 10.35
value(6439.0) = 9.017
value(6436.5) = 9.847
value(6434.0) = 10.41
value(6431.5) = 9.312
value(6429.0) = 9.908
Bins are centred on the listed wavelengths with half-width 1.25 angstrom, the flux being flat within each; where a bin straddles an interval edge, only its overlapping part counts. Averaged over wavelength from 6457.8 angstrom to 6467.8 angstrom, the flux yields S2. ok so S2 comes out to 9.45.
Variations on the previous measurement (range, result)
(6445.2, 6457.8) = 9.27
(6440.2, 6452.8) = 9.66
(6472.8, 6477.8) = 9.49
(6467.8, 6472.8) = 9.06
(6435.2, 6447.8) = 9.81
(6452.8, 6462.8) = 9.29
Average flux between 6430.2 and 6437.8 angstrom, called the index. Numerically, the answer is 9.85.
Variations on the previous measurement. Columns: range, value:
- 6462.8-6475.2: 9.34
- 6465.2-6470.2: 9.44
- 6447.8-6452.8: 9.08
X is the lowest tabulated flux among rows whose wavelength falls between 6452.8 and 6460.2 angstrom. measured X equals 8.896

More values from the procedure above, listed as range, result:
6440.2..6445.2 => 9.852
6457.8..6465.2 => 9.013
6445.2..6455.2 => 8.983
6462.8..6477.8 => 8.648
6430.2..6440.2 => 9.017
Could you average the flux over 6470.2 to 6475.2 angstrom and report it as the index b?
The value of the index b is 9.21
